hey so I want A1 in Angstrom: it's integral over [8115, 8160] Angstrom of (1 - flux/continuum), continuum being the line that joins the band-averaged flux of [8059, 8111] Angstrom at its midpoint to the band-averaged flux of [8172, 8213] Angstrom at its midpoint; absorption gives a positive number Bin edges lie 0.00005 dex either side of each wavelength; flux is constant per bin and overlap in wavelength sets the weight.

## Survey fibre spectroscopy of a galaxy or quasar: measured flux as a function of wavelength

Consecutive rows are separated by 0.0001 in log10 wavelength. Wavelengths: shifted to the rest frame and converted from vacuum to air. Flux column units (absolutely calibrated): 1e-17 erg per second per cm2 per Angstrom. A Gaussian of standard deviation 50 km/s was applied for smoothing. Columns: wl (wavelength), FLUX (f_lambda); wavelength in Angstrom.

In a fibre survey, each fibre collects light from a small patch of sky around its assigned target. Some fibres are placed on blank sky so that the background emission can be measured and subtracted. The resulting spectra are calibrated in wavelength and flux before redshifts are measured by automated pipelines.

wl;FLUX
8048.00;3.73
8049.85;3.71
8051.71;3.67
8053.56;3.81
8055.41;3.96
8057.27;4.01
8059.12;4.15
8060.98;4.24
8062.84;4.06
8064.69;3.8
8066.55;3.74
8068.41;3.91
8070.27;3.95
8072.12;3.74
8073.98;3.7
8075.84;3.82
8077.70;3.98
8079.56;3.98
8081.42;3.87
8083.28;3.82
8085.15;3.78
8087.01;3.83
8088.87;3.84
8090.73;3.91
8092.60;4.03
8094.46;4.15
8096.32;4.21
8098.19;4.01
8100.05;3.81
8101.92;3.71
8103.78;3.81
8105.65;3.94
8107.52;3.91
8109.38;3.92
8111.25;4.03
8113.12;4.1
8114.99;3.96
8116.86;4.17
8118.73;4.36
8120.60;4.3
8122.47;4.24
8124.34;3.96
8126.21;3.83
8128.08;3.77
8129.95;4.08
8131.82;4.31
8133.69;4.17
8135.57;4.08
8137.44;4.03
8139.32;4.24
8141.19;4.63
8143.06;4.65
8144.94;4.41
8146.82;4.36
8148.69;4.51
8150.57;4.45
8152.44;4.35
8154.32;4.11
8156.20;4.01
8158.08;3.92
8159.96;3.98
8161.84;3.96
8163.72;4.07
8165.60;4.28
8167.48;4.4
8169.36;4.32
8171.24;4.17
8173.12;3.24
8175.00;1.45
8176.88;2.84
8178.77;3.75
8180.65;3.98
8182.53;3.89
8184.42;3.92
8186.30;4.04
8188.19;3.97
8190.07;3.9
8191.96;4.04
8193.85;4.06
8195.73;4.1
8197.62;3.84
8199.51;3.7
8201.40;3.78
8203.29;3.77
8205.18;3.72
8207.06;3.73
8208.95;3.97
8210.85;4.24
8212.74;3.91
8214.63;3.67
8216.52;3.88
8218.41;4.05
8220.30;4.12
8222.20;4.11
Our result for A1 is -4.6 Angstrom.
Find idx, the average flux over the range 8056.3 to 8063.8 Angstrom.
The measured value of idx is 4.11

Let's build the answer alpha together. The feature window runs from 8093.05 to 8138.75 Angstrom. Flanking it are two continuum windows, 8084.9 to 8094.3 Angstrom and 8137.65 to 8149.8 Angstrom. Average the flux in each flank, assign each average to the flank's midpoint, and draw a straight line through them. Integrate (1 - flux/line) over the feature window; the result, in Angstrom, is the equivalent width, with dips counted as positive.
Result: 1.39 Angstrom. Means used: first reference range 3.91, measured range 4.04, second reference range 4.44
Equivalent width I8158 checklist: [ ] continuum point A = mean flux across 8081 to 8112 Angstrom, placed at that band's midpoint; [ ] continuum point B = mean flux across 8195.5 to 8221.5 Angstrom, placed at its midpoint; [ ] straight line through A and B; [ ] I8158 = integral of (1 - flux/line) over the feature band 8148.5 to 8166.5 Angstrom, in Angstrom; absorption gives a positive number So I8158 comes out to -1.15 Angstrom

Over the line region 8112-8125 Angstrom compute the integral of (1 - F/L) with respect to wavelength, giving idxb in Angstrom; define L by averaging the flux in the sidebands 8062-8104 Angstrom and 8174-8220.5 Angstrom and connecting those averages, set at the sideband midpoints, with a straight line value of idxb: -1.03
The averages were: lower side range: 3.89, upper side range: 3.77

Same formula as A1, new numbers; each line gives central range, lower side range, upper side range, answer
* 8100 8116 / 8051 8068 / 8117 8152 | 0.85 Angstrom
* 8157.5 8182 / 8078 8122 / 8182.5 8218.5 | 1.30 Angstrom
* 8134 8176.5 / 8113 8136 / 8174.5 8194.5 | -1.92 Angstrom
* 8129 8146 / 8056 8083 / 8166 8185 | -2.59 Angstrom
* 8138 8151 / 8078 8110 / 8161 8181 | -2.42 Angstrom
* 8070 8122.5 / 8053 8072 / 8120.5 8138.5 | 0.74 Angstrom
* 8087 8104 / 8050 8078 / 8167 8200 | -0.37 Angstrom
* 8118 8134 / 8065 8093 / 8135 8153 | 0.47 Angstrom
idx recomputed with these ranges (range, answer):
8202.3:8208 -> 3.75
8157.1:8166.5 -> 4.04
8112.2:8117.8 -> 4.07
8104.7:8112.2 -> 3.95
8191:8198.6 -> 4.01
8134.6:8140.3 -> 4.12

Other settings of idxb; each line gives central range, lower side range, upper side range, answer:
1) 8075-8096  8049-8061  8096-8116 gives 0.0 Angstrom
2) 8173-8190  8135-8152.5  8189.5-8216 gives 2.4 Angstrom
